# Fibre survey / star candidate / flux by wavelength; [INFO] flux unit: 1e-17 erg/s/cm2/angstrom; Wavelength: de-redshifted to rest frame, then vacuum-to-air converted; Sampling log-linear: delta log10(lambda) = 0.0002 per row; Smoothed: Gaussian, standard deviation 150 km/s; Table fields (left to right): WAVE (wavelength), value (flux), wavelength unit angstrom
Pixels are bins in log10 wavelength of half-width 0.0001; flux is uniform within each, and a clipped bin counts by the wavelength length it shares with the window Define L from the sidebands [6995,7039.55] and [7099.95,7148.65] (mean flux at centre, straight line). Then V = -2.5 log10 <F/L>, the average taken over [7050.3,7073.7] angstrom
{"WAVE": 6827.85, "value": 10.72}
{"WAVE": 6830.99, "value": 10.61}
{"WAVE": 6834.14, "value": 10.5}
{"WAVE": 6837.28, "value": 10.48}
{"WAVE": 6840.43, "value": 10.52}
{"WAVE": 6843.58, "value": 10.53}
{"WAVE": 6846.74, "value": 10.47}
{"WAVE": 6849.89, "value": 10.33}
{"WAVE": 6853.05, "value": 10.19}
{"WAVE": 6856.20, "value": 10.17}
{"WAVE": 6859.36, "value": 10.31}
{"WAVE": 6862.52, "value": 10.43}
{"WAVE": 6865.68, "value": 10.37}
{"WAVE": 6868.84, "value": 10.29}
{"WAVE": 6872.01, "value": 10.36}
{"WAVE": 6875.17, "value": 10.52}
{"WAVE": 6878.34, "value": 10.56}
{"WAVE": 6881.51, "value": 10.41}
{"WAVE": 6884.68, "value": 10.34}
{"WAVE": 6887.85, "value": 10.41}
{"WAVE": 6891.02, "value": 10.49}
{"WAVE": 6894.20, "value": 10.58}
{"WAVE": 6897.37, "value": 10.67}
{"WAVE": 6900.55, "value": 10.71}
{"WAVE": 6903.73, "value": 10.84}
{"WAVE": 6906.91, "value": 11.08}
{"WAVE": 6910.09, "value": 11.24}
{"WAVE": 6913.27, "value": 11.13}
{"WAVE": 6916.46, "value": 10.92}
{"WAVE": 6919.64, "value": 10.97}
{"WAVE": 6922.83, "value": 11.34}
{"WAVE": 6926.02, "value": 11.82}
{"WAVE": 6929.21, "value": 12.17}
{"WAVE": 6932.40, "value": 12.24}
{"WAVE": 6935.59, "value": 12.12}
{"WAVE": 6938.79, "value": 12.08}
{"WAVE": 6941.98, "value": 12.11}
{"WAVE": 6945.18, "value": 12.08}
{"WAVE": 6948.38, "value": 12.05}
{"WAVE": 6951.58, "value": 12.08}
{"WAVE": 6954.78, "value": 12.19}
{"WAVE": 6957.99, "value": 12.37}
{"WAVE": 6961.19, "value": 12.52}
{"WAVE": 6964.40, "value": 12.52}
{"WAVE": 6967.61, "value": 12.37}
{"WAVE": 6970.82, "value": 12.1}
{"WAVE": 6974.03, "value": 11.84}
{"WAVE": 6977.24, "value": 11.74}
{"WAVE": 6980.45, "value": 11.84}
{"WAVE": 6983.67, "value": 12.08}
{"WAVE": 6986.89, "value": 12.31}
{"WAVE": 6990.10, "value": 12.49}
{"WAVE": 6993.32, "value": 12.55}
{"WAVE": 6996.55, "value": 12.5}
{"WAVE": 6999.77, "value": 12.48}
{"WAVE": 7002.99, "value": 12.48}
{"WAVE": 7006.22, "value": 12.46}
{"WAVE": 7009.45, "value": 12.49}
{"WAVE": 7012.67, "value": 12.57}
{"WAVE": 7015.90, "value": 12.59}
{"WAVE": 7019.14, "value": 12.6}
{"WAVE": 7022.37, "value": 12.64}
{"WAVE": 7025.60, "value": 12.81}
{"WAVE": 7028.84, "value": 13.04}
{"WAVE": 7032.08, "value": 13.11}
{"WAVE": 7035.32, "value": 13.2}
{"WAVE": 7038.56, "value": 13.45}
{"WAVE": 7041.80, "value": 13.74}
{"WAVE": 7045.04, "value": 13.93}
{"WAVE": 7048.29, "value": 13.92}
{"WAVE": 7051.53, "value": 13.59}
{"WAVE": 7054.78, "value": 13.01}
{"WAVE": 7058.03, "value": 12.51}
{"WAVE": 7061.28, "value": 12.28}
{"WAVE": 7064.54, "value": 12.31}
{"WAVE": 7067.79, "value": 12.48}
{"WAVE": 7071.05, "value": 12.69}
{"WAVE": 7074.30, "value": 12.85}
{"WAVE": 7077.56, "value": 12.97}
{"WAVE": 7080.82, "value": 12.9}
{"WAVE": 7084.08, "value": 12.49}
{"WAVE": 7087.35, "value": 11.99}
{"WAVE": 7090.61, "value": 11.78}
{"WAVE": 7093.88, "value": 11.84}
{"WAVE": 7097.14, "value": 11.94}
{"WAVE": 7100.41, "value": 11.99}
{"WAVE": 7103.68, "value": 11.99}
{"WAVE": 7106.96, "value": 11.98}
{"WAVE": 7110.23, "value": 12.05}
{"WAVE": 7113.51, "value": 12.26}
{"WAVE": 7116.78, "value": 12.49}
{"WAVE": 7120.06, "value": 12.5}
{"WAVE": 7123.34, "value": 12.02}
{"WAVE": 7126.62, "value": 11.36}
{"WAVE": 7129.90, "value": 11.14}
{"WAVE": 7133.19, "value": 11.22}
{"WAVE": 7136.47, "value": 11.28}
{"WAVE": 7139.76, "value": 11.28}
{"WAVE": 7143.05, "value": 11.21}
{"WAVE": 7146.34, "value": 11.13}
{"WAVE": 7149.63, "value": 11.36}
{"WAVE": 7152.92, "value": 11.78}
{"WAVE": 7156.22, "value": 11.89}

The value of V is -0.03 mag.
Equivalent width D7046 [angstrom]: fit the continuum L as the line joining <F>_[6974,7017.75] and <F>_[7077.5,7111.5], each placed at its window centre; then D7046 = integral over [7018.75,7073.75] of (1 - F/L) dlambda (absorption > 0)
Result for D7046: -3.5 angstrom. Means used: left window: 12.3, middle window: 13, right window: 12.1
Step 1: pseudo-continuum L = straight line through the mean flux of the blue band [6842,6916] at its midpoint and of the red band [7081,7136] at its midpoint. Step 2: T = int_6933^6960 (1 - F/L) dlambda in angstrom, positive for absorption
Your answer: -2.9 angstrom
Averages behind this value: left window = 10.5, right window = 12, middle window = 12.1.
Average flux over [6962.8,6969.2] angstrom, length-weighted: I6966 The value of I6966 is 12.4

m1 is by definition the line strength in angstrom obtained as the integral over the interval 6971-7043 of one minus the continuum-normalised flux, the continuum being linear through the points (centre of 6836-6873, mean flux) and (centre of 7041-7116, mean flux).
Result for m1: -4.3 angstrom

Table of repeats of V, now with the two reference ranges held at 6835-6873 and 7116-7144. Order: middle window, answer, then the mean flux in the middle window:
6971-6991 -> -0.105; 12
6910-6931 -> -0.071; 11.4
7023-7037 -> -0.168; 13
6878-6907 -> -0.004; 10.6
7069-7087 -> -0.122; 12.7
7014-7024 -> -0.138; 12.6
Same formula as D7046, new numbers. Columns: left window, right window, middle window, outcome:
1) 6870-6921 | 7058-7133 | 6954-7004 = -4.2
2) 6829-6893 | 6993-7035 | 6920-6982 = -1.7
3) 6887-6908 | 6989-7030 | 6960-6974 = -0.5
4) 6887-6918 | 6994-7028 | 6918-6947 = -1.5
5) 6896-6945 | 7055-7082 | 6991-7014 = -0.7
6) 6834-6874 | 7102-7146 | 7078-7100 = -1.2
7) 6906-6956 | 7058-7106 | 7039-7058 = -2.1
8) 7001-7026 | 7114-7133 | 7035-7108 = -2.8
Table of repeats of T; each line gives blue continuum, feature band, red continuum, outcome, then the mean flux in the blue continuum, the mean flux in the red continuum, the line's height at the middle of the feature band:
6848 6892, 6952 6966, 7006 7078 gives -0.8 angstrom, 10.4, 12.9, 11.7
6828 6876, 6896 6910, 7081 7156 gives -0.3 angstrom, 10.4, 11.8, 10.7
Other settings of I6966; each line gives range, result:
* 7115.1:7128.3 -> 12.1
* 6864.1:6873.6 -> 10.3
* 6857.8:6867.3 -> 10.4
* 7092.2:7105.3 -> 11.9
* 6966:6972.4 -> 12.2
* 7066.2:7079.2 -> 12.7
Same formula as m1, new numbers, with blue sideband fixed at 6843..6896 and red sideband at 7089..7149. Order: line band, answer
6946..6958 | -1.4 angstrom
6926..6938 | -1.6 angstrom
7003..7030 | -3.5 angstrom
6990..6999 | -1.2 angstrom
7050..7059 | -1.3 angstrom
